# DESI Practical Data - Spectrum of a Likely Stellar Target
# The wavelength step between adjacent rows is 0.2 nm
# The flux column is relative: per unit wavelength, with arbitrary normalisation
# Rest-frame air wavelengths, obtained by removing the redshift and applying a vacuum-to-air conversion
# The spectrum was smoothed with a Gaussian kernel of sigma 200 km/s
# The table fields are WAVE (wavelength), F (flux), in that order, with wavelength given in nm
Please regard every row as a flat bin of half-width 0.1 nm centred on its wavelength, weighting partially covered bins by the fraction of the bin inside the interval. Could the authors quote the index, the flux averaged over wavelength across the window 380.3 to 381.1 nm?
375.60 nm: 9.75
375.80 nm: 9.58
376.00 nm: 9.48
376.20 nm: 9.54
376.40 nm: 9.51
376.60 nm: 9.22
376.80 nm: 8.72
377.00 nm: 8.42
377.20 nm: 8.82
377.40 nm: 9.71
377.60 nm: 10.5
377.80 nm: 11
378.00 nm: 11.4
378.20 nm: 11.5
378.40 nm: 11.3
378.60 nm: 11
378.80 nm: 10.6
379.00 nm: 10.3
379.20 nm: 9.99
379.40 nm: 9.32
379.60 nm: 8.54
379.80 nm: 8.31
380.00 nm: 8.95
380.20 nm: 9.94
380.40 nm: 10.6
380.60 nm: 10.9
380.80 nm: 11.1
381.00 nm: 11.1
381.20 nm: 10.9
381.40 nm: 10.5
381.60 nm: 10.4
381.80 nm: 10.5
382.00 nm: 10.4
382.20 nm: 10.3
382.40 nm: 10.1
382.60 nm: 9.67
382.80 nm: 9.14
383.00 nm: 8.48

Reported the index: 10.9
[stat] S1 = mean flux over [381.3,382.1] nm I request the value 10.4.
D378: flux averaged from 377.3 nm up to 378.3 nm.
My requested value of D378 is 10.8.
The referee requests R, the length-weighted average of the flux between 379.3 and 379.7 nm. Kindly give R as 8.93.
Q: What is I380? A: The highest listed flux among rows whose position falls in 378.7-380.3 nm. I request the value 10.6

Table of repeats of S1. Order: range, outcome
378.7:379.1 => 10.5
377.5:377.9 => 10.8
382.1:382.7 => 10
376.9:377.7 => 9.36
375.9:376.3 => 9.51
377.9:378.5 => 11.4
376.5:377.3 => 8.8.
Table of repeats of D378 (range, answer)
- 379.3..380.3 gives 9.01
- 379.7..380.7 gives 9.74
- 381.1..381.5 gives 10.7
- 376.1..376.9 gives 9.25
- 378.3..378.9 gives 11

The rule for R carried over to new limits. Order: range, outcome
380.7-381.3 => 11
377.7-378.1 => 11.2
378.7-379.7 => 9.75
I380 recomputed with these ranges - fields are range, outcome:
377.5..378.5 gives 11.5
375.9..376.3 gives 9.54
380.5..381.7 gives 11.1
